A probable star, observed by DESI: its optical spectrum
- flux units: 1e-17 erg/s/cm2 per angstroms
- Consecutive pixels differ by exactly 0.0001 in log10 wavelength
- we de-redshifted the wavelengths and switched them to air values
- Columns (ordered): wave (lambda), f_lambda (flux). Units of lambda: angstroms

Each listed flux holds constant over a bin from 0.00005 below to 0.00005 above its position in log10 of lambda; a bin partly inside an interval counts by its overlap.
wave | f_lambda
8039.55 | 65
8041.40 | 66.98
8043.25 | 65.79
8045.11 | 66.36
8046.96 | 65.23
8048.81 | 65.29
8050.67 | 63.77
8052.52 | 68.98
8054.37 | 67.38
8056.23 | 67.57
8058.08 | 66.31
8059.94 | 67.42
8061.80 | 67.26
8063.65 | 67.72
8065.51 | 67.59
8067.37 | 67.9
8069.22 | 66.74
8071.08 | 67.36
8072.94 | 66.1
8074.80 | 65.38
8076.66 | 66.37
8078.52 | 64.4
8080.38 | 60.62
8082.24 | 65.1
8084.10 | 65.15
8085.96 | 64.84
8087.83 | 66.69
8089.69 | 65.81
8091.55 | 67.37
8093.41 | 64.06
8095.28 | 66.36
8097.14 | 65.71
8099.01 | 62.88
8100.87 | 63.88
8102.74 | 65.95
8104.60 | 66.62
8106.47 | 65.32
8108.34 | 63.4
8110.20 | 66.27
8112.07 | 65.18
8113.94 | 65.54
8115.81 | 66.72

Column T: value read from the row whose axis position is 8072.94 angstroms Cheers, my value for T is 66.1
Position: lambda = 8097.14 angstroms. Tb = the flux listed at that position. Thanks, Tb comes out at 65.71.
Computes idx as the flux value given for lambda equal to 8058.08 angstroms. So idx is 66.31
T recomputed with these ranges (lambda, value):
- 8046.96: 65.23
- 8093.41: 64.06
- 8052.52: 68.98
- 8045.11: 66.36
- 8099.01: 62.88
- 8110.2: 66.27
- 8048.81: 65.29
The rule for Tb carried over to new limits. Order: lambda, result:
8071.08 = 67.36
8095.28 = 66.36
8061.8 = 67.26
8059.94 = 67.42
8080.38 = 60.62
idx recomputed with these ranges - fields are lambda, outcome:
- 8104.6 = 66.62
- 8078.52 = 64.4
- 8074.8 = 65.38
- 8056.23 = 67.57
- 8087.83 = 66.69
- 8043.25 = 65.79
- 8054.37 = 67.38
